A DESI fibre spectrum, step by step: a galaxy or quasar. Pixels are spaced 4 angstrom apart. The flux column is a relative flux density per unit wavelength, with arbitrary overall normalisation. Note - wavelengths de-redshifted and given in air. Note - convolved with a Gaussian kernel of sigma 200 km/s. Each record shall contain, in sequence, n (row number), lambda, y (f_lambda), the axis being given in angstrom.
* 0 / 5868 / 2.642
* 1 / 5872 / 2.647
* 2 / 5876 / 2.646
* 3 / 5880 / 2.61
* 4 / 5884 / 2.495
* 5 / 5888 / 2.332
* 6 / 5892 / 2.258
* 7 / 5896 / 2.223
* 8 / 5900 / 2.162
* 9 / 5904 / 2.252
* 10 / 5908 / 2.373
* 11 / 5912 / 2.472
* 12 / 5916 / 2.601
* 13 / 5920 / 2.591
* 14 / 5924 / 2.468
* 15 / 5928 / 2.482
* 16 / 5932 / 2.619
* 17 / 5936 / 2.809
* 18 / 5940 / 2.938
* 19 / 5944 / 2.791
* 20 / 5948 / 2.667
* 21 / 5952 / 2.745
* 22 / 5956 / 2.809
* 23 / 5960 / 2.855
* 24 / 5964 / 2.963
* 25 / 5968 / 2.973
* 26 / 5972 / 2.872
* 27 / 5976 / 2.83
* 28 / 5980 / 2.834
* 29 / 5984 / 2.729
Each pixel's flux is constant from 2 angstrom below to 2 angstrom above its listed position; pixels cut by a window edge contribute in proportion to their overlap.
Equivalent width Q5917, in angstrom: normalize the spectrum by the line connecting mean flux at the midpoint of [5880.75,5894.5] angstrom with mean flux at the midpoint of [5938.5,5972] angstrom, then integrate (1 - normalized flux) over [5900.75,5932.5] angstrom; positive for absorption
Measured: 1.4 angstrom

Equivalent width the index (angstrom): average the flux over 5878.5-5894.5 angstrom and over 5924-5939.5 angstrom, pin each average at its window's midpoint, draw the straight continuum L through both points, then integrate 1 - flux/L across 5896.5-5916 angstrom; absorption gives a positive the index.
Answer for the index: 1.4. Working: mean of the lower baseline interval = 2.41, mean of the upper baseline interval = 2.64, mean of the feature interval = 2.34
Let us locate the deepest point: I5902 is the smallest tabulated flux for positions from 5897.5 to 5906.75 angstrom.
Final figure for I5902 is 2.162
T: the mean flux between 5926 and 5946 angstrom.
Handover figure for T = 2.73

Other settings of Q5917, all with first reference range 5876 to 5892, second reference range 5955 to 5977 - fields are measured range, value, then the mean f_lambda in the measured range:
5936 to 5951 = -0.1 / 2.8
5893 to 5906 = 1.7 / 2.22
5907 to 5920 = 0.6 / 2.51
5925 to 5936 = 0.5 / 2.59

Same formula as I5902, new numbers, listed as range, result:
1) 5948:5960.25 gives 2.667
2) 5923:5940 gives 2.468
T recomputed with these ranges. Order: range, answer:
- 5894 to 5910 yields 2.25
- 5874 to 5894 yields 2.47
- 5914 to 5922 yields 2.6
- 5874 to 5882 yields 2.63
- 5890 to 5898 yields 2.24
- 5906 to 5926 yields 2.5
